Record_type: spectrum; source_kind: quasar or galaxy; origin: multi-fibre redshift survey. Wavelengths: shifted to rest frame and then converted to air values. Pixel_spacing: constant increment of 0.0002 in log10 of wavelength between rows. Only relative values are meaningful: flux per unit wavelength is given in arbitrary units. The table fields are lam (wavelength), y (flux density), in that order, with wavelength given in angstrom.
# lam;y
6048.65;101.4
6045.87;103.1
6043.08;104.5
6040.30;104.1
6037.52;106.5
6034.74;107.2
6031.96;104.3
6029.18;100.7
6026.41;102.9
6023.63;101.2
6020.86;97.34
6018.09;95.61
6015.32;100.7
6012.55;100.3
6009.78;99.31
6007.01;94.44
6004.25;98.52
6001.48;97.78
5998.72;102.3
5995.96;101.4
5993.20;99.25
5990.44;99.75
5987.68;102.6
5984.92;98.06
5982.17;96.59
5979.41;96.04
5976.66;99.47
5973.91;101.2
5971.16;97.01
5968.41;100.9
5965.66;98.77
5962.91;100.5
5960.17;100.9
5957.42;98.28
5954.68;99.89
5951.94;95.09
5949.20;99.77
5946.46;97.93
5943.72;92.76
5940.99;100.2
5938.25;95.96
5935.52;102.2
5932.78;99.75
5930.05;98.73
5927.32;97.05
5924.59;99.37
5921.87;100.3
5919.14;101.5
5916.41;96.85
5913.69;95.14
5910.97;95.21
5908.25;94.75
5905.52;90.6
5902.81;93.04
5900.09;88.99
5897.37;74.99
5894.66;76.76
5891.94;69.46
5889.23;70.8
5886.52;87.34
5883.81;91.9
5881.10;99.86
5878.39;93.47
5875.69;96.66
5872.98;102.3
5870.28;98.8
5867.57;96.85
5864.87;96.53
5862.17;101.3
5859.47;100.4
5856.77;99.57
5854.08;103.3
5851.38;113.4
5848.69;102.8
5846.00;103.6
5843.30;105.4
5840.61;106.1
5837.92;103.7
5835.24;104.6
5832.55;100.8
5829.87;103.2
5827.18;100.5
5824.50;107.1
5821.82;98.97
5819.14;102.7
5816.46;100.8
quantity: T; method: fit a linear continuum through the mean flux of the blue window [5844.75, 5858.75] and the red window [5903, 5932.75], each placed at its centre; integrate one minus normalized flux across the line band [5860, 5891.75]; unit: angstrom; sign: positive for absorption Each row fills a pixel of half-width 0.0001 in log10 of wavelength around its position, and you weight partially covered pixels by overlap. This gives 2.6 angstrom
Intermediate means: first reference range 104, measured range 93.4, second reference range 96.9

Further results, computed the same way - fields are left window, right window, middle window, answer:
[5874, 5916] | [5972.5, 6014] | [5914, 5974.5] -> -3.3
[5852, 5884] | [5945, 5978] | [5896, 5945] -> 1.8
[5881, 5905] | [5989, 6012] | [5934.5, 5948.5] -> -1.2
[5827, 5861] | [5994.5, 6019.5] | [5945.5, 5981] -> 0.5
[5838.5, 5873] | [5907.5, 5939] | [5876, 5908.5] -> 4.6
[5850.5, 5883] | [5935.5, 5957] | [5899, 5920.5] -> 0.9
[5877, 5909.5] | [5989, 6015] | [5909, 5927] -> -1.8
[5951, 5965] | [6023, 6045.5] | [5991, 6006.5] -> 0.3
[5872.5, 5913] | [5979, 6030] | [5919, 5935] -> -1.4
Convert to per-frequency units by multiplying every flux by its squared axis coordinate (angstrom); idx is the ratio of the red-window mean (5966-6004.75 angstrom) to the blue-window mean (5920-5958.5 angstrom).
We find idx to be 1.03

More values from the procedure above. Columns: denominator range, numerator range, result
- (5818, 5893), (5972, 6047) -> 1.07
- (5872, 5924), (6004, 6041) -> 1.16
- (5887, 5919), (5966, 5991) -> 1.17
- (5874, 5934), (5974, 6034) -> 1.12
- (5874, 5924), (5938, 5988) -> 1.12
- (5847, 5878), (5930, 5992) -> 1.01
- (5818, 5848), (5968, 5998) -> 1.01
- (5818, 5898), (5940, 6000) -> 1.06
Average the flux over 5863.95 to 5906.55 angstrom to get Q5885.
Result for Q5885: 89.2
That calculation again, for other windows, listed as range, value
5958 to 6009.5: 99.2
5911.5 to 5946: 98.2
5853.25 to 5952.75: 94.4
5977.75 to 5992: 98.6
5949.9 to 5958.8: 97.9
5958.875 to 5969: 100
